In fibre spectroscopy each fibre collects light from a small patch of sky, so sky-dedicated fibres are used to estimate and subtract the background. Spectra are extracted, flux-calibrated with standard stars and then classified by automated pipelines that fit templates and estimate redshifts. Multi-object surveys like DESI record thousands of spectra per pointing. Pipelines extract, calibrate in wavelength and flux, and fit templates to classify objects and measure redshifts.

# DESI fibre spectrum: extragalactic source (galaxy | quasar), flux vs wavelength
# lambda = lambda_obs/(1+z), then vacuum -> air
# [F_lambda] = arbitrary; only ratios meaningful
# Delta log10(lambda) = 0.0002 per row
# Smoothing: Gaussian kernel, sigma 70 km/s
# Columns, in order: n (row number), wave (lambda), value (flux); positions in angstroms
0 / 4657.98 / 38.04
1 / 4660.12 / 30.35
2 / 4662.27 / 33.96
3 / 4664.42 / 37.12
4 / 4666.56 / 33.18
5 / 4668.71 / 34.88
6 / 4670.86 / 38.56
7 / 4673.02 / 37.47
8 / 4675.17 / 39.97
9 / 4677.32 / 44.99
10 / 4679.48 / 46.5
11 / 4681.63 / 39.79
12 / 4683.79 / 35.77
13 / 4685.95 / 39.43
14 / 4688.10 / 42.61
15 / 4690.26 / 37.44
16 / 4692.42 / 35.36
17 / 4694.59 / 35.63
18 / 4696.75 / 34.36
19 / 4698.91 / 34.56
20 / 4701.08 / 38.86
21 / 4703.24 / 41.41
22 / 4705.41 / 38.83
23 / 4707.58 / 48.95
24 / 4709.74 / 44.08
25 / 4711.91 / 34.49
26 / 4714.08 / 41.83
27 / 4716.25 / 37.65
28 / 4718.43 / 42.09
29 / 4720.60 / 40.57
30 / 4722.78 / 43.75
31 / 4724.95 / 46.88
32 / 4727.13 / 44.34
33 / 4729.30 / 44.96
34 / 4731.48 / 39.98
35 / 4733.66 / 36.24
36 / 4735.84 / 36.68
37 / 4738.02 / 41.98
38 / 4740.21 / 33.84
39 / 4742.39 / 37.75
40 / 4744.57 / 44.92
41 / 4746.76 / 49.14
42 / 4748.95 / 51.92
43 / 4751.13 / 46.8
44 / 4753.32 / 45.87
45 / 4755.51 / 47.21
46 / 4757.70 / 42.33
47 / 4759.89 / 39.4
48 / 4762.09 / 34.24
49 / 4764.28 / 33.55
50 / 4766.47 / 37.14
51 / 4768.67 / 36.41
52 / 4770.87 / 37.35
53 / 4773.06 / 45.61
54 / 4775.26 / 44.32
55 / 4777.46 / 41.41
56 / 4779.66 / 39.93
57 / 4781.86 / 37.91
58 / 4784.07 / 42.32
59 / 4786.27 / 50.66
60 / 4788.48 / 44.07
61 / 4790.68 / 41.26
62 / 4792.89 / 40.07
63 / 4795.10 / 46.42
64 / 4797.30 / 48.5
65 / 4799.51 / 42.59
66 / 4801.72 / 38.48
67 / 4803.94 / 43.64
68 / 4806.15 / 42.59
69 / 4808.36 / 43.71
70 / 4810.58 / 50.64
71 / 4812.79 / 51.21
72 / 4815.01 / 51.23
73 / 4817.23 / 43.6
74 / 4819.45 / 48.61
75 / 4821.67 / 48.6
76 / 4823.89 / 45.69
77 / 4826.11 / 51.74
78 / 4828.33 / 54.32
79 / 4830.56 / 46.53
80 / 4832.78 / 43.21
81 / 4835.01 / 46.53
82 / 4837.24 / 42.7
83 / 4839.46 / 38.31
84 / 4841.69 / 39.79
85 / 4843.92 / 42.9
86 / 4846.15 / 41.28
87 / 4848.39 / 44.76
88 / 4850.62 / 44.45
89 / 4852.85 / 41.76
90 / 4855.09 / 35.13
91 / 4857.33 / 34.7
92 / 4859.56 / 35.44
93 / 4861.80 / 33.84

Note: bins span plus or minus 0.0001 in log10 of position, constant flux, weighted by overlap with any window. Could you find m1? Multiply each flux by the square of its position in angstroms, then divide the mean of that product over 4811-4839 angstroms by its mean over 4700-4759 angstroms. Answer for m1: 1.17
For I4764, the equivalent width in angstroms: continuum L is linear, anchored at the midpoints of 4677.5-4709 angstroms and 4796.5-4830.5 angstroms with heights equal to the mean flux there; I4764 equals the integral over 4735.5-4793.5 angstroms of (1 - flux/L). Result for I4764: 2.88 angstroms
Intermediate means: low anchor 39.5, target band 41.7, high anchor 47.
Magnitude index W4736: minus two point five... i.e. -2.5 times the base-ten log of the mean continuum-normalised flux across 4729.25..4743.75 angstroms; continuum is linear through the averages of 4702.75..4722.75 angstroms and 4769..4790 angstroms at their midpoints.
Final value 0.09 mag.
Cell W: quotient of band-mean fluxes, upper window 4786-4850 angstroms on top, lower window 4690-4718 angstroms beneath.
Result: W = 1.2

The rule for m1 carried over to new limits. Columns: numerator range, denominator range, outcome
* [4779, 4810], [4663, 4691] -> 1.16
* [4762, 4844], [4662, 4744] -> 1.16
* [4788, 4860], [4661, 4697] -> 1.23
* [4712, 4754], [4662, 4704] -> 1.13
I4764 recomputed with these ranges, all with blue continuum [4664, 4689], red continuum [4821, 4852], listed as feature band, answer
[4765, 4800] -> 0.7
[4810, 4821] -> -1.2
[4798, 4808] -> 0.4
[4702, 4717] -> -0.2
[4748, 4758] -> -1.2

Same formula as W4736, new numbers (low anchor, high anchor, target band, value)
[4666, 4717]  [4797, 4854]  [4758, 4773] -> 0.14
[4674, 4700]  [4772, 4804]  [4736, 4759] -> -0.06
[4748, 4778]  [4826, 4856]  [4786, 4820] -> -0.06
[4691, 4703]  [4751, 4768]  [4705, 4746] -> -0.08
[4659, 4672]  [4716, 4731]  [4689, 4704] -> 0.07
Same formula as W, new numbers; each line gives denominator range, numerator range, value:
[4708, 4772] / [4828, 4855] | 1.05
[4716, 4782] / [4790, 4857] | 1.08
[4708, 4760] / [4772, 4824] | 1.05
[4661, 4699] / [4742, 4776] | 1.11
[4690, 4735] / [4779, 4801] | 1.08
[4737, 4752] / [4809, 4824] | 1.11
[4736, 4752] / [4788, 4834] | 1.06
